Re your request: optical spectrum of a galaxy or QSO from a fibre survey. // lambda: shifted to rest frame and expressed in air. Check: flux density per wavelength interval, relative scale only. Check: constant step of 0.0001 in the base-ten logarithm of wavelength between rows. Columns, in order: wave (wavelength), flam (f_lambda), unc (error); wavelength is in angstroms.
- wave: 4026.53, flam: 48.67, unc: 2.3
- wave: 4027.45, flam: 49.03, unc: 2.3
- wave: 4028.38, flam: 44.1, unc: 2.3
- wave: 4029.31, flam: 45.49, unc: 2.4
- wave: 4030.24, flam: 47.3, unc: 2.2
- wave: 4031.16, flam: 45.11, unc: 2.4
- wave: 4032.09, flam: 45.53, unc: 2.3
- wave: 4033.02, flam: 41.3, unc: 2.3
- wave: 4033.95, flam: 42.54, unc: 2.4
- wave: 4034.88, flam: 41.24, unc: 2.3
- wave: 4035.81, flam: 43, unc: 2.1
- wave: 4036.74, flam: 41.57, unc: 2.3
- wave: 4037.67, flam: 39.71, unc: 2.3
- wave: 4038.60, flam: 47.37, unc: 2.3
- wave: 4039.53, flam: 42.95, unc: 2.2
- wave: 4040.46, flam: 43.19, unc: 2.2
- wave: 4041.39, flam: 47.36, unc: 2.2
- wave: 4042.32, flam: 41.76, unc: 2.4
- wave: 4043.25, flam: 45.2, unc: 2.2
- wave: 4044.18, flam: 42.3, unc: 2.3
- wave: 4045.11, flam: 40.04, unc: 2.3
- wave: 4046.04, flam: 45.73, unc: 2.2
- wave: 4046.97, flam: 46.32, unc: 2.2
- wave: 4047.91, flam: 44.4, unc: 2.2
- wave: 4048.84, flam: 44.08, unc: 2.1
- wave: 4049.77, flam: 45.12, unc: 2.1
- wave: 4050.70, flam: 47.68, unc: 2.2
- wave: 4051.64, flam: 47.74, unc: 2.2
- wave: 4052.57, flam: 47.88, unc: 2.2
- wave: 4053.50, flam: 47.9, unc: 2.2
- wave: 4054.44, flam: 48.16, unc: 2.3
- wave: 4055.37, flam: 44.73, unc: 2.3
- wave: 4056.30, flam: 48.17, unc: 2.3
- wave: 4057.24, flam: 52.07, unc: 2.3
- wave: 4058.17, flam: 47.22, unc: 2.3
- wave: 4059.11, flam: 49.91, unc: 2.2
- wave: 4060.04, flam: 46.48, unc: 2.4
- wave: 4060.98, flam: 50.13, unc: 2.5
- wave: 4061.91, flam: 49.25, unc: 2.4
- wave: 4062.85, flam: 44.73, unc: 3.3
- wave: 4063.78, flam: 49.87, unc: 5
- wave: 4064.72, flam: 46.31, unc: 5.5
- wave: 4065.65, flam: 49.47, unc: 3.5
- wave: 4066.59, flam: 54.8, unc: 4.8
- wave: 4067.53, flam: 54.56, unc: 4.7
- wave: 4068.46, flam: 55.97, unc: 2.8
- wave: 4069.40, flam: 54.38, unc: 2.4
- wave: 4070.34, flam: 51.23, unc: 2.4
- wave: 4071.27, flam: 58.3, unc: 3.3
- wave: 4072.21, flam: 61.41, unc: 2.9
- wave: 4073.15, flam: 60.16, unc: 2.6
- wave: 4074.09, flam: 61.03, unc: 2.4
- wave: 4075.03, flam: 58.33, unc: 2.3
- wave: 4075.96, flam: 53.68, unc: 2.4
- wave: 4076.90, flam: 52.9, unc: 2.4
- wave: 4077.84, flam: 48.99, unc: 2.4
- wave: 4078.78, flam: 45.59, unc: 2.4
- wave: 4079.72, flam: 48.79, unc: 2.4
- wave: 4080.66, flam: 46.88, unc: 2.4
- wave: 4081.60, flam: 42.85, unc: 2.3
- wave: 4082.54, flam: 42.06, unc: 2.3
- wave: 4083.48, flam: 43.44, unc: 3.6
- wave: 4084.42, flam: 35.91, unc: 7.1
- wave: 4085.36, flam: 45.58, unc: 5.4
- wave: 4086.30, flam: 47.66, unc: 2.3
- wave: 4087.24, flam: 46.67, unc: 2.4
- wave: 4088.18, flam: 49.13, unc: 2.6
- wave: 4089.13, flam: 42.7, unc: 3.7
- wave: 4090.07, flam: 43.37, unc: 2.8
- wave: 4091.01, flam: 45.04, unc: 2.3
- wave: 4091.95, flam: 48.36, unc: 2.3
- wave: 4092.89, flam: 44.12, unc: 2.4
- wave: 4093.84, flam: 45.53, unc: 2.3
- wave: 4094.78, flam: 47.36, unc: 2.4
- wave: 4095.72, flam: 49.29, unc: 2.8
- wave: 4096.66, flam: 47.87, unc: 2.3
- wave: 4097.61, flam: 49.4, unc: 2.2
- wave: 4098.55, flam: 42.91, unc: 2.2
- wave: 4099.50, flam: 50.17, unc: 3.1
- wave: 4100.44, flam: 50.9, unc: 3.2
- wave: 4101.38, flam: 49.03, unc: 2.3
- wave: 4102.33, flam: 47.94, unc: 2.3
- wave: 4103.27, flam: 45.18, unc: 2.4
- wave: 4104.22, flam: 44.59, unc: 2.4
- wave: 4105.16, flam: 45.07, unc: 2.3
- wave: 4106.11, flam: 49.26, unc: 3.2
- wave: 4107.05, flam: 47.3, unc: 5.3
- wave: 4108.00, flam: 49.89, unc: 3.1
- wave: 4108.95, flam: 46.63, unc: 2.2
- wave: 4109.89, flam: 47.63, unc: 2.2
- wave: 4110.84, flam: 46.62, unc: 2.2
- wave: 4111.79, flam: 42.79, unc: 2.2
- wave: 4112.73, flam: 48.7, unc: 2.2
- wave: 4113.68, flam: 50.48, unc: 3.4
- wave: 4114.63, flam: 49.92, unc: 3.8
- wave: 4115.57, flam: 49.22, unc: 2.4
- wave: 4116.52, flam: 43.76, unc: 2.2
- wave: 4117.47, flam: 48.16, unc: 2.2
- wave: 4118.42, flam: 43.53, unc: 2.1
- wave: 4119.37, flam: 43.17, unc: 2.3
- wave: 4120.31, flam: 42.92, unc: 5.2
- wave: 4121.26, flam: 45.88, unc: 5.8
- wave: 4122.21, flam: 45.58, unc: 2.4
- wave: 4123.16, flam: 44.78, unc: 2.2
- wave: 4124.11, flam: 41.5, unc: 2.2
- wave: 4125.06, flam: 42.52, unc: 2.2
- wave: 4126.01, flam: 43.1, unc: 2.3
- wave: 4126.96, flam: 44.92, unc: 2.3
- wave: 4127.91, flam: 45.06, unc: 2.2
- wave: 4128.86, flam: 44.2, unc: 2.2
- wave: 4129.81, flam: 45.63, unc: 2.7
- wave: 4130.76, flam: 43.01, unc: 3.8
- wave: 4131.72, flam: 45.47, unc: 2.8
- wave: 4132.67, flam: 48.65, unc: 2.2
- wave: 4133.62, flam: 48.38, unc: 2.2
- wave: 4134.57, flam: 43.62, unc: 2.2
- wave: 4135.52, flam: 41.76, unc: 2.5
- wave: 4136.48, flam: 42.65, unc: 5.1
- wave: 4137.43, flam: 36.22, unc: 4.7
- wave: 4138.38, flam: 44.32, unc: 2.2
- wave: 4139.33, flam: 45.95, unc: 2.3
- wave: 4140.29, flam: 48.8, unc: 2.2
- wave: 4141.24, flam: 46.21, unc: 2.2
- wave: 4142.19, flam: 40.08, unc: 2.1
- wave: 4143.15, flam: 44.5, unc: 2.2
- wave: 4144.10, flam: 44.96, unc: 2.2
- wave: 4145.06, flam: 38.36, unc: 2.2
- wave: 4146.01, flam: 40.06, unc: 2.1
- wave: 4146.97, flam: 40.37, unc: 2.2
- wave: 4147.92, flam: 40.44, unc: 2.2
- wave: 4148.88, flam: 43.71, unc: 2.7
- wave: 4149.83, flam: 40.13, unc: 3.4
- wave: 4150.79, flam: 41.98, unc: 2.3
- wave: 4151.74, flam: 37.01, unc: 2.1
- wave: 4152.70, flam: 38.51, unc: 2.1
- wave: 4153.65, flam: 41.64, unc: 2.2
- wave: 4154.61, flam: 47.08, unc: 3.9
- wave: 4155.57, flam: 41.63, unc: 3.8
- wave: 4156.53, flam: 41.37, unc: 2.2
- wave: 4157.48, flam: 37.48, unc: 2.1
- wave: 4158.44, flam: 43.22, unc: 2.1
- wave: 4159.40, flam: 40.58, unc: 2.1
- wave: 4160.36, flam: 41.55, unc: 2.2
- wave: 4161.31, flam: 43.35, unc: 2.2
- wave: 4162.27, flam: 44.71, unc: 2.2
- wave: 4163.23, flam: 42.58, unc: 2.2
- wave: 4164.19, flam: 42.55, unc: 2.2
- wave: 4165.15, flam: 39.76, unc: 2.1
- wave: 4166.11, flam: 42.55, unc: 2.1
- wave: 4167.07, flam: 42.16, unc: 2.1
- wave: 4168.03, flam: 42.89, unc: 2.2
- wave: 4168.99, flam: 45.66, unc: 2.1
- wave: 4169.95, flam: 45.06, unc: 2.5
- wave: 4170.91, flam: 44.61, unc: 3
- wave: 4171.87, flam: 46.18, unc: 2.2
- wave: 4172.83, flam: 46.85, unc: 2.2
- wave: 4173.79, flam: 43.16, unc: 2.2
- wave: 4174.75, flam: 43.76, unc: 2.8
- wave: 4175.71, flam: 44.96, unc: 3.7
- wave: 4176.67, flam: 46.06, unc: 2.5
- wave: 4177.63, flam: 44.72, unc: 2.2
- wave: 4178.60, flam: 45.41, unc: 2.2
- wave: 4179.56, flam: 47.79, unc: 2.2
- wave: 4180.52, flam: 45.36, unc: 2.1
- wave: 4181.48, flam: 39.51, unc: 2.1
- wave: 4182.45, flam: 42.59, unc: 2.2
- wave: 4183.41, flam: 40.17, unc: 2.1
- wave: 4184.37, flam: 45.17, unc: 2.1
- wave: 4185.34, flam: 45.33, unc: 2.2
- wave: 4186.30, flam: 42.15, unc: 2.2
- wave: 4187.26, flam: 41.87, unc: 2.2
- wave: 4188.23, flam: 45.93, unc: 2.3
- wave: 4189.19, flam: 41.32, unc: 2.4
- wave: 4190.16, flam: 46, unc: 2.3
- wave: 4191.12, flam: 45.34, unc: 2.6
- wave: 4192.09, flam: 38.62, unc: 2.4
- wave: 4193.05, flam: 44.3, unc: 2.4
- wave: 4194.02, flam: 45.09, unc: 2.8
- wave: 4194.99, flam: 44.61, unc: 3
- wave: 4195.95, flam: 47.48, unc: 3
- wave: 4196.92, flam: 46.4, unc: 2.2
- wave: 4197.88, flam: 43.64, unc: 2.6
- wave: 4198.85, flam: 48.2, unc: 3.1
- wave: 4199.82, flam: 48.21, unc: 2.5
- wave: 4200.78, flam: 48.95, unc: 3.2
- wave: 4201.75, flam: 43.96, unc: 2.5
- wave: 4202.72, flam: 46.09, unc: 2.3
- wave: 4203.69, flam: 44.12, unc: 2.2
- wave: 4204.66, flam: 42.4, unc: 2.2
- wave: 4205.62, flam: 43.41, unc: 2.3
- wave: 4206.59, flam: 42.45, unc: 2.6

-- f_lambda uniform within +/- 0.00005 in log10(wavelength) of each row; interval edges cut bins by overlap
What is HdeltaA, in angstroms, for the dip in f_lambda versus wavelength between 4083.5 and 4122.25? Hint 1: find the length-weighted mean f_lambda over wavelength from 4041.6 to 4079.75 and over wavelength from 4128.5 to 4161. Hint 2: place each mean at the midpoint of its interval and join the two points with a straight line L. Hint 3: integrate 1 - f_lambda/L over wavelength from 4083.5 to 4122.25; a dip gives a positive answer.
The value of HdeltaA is -0.3 angstroms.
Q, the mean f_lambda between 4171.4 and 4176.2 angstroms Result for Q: 45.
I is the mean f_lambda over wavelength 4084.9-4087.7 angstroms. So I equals 46.7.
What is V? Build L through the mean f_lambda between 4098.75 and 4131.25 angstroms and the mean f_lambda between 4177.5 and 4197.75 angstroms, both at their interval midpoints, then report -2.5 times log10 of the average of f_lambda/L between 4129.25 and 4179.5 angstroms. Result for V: 0.04 mag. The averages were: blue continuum 46.1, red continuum 44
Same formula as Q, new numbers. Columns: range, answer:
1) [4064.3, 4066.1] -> 48.1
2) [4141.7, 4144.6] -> 43.1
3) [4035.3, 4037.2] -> 42.2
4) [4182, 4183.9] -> 41.5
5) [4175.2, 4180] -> 45.7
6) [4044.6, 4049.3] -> 44.1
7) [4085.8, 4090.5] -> 45.9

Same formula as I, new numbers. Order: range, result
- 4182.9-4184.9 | 42.7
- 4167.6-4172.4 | 44.9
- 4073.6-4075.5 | 59.8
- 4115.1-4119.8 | 45.6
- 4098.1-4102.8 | 48.2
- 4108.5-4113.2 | 46.5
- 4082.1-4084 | 42.6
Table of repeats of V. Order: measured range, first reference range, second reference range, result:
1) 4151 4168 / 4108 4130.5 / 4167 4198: 0.08 mag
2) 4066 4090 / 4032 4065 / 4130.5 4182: -0.13 mag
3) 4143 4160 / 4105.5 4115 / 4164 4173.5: 0.10 mag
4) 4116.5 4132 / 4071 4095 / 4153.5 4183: 0.04 mag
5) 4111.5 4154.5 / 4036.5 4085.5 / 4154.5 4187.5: 0.03 mag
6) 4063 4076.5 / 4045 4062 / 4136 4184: -0.18 mag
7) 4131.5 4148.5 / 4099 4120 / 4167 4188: 0.06 mag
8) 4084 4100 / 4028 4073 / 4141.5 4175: -0.02 mag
